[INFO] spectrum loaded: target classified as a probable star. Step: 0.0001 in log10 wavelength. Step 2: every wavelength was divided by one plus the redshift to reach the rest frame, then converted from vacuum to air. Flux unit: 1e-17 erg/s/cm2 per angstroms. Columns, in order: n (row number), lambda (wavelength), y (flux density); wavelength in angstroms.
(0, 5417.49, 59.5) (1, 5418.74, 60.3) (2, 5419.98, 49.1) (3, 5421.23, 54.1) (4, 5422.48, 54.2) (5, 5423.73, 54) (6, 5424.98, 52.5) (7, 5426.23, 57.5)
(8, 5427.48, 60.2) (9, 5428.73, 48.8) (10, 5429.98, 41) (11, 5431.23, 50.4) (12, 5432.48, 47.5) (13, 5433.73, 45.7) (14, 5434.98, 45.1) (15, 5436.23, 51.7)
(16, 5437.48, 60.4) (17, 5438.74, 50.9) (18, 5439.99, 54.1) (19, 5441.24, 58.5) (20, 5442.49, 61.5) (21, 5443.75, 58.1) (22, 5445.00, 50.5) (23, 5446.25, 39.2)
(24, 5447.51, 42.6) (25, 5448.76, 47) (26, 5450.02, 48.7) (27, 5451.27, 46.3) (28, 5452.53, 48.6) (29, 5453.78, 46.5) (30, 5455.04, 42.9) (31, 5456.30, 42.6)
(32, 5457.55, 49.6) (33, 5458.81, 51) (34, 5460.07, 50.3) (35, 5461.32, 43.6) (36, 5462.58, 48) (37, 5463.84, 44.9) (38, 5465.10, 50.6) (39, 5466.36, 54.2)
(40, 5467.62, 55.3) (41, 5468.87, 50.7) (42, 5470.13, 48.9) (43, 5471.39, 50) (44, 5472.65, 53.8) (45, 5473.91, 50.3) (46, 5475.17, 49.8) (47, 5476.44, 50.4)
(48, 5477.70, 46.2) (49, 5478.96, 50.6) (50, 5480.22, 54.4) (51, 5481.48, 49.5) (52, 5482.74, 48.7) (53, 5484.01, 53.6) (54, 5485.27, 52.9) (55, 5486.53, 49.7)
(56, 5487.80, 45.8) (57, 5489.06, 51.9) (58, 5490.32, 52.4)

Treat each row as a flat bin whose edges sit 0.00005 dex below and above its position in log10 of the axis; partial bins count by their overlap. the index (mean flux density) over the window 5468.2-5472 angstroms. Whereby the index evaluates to 50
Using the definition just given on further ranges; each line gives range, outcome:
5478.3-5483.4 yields 50.8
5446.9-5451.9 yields 46.2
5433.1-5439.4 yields 50.8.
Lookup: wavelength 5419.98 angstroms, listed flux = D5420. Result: 49.1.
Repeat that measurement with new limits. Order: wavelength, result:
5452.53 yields 48.6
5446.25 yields 39.2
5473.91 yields 50.3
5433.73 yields 45.7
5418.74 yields 60.3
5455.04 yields 42.9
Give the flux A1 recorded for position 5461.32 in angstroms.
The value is 43.6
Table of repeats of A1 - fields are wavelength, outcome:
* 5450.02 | 48.7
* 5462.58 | 48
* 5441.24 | 58.5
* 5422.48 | 54.2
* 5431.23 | 50.4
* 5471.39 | 50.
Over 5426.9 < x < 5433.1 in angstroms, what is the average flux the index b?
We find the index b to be 49.5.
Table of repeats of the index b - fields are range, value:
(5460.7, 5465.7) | 46.7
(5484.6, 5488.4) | 49.5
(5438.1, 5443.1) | 56.2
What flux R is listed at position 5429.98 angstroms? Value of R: 41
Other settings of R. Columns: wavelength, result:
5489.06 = 51.9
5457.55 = 49.6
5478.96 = 50.6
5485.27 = 52.9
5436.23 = 51.7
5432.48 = 47.5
